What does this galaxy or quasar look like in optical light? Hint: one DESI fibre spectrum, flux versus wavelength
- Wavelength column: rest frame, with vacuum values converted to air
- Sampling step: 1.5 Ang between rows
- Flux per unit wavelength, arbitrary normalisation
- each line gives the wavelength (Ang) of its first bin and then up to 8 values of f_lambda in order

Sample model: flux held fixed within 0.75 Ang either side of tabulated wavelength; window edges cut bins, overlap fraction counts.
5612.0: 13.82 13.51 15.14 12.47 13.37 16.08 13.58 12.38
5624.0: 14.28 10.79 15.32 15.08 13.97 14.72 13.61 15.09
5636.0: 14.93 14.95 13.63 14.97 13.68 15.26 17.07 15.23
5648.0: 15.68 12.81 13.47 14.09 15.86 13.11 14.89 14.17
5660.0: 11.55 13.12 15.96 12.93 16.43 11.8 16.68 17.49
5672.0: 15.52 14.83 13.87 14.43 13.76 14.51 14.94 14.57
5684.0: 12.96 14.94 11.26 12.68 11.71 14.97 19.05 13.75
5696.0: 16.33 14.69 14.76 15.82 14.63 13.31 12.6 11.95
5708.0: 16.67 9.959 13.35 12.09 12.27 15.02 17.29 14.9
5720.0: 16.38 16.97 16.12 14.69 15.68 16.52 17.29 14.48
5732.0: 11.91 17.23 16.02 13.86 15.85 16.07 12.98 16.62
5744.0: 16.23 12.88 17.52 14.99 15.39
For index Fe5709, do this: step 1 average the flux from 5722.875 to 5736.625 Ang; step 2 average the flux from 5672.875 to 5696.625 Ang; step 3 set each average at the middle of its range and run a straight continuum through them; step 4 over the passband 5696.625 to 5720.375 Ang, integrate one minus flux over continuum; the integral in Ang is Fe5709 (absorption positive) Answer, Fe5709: 1.3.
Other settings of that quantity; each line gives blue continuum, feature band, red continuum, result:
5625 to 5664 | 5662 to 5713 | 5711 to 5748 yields 1.81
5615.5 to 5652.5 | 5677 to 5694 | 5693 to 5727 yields 0.46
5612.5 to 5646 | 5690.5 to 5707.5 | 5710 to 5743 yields 0.20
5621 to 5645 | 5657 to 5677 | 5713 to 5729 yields 0.33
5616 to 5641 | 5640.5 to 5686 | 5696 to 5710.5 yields -1.66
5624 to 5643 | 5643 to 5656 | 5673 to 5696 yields -0.47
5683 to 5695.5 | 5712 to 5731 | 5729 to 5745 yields -0.79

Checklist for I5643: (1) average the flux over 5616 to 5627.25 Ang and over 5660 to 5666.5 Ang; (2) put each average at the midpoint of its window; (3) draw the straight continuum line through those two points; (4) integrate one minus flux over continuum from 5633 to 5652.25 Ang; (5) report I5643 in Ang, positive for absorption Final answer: -1.2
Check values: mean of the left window 13.5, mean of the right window 14.2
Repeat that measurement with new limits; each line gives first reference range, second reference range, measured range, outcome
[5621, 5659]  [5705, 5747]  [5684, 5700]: 0.32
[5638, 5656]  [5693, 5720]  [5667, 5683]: -0.40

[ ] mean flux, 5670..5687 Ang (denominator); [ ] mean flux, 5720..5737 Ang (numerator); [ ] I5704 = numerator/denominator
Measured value 1.1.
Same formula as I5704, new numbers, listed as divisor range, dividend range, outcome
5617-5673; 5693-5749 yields 1.03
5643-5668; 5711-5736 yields 1.06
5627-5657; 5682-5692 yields 0.90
